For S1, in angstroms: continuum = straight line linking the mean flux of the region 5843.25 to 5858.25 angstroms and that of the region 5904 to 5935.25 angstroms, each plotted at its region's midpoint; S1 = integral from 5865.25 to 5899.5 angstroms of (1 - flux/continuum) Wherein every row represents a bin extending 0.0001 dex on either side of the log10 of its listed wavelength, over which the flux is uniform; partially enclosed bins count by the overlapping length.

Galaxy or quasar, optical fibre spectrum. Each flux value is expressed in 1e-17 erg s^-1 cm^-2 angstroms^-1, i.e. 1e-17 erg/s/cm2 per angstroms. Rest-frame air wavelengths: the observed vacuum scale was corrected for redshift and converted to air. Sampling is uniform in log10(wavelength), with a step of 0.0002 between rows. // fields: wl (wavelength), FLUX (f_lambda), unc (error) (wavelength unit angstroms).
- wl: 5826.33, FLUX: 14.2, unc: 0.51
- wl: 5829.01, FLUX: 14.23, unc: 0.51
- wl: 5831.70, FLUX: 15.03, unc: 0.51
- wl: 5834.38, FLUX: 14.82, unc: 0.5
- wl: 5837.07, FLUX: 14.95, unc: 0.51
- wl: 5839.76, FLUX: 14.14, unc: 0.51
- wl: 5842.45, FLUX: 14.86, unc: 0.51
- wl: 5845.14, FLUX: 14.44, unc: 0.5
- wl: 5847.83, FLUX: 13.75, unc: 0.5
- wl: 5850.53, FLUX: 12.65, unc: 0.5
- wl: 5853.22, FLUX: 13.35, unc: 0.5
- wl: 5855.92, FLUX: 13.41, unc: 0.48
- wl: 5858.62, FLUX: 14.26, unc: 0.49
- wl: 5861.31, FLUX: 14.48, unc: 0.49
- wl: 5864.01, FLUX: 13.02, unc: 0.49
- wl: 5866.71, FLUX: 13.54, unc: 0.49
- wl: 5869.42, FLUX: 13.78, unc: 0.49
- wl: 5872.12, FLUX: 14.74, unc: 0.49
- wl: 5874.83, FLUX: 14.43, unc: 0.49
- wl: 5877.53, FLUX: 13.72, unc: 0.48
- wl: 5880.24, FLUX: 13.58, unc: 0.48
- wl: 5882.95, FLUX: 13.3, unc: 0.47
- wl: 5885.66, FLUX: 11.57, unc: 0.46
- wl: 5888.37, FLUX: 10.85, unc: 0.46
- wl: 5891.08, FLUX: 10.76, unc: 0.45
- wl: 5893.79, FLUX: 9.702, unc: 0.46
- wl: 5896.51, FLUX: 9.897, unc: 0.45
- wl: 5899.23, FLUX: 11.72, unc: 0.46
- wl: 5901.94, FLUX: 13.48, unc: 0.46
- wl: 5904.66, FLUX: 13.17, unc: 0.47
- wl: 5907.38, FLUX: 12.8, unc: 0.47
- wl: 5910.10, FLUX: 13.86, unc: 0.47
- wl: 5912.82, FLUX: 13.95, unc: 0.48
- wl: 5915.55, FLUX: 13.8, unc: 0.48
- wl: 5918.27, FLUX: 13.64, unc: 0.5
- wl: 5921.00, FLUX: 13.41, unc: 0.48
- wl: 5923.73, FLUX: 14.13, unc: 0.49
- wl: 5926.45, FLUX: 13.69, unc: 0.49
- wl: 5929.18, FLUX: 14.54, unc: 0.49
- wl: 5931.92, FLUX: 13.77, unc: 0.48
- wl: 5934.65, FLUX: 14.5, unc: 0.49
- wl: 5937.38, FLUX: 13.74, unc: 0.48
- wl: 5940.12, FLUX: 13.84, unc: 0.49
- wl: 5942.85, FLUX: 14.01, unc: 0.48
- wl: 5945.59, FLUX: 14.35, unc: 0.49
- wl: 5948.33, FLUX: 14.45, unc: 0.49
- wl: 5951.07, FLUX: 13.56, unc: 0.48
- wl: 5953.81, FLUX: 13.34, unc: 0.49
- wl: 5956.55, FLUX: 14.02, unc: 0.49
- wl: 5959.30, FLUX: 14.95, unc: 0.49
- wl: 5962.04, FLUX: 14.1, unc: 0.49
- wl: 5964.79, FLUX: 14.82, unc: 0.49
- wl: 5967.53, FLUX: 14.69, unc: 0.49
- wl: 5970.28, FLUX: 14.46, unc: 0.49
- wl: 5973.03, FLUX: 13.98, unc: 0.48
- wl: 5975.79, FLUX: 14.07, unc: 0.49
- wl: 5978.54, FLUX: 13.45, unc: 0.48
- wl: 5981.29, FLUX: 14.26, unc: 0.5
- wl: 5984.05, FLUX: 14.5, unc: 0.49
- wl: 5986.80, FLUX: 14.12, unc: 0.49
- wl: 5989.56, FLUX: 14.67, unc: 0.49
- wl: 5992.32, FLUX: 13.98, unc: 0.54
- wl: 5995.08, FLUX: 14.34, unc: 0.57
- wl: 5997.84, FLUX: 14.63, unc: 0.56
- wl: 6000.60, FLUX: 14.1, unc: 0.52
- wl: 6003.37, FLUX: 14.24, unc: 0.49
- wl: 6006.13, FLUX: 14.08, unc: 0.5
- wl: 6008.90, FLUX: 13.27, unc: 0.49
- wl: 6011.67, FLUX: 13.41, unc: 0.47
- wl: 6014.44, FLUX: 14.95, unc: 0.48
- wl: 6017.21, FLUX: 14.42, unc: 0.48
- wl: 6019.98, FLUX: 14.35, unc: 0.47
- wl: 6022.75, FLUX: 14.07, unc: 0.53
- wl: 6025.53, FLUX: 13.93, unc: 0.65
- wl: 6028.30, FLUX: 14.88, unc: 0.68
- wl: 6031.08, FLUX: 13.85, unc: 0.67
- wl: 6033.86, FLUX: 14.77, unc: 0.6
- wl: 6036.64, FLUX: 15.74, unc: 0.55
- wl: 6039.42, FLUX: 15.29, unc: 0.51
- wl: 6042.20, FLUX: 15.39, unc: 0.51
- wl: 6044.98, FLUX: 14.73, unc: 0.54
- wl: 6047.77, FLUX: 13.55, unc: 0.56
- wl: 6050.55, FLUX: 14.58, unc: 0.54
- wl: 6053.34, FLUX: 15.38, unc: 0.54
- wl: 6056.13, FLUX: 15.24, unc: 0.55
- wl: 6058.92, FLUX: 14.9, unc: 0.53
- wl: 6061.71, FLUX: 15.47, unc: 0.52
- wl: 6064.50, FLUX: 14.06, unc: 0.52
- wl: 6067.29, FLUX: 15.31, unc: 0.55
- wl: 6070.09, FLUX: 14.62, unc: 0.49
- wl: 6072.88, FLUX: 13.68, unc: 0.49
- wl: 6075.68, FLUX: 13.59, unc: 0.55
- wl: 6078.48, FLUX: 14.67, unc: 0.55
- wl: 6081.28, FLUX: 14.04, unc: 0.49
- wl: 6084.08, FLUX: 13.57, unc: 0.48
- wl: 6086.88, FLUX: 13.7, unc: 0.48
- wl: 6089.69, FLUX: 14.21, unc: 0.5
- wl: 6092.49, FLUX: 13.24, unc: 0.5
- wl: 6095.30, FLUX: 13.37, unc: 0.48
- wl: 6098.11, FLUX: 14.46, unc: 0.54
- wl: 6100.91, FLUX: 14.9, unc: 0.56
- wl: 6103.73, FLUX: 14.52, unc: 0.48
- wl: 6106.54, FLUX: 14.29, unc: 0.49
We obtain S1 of 3.1 angstroms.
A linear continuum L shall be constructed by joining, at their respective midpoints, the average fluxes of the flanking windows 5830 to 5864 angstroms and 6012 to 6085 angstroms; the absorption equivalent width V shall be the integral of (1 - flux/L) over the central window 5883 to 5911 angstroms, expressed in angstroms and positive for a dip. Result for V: 4.8 angstroms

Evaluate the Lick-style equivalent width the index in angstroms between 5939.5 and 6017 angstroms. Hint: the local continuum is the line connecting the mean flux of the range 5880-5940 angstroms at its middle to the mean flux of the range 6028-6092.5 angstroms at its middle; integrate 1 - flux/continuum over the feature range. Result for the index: -3.0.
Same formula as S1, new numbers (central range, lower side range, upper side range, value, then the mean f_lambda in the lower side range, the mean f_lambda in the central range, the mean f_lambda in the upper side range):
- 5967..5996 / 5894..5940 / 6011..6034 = -0.64 angstroms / 13.3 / 14.2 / 14.3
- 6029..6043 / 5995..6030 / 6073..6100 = -0.88 angstroms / 14.2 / 15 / 13.9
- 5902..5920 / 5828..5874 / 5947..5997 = 0.79 angstroms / 14.1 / 13.5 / 14.2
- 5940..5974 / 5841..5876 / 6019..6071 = 0.31 angstroms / 13.9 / 14.2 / 14.7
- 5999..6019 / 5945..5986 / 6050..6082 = 0.43 angstroms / 14.2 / 14.1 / 14.6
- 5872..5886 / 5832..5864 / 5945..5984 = 0.51 angstroms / 14.1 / 13.6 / 14.2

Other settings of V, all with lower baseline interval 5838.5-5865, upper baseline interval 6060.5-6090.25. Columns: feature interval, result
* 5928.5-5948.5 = -0.16 angstroms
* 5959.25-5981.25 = -0.33 angstroms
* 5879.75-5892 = 1.73 angstroms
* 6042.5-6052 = -0.14 angstroms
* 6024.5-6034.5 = -0.12 angstroms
